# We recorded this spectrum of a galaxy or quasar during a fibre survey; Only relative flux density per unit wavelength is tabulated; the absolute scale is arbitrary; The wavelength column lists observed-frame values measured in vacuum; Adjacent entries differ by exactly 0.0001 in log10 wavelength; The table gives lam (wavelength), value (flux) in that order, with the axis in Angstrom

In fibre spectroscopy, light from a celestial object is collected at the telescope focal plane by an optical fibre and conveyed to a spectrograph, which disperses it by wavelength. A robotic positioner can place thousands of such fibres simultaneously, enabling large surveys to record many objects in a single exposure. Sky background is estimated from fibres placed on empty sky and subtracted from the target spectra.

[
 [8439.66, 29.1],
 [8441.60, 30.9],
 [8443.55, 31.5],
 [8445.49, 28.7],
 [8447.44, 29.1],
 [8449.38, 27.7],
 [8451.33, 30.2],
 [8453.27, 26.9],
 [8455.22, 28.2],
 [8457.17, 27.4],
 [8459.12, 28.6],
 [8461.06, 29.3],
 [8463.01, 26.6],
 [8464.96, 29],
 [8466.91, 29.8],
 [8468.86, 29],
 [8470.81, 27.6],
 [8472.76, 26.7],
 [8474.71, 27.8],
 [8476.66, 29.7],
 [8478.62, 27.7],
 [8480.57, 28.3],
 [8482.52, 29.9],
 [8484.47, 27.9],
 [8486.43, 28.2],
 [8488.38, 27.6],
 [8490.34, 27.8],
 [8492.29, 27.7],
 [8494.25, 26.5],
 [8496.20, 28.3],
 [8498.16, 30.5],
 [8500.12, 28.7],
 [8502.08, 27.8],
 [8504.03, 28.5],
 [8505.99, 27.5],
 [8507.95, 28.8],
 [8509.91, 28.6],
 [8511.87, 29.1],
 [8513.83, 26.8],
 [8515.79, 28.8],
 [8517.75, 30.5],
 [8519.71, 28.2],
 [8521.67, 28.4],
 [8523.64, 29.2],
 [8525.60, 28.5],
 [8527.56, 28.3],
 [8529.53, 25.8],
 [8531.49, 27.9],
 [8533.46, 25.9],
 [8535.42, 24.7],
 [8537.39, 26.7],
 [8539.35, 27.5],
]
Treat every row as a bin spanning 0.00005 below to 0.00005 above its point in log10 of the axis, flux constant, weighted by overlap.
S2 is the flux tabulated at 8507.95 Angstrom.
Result 28.8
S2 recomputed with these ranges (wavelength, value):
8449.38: 27.7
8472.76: 26.7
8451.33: 30.2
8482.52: 29.9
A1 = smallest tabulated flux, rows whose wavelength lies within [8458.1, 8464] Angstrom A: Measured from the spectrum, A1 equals 26.6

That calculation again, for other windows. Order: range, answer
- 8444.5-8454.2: 26.9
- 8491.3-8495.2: 26.5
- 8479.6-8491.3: 27.6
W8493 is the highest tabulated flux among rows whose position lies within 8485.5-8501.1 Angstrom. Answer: 30.5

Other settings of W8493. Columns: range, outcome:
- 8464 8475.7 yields 29.8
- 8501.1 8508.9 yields 28.8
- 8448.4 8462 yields 30.2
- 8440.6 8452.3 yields 31.5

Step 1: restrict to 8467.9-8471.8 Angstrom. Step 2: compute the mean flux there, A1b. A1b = 28.3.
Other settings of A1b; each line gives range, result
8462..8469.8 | 28.6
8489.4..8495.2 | 27.3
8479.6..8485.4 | 28.7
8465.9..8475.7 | 28.2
